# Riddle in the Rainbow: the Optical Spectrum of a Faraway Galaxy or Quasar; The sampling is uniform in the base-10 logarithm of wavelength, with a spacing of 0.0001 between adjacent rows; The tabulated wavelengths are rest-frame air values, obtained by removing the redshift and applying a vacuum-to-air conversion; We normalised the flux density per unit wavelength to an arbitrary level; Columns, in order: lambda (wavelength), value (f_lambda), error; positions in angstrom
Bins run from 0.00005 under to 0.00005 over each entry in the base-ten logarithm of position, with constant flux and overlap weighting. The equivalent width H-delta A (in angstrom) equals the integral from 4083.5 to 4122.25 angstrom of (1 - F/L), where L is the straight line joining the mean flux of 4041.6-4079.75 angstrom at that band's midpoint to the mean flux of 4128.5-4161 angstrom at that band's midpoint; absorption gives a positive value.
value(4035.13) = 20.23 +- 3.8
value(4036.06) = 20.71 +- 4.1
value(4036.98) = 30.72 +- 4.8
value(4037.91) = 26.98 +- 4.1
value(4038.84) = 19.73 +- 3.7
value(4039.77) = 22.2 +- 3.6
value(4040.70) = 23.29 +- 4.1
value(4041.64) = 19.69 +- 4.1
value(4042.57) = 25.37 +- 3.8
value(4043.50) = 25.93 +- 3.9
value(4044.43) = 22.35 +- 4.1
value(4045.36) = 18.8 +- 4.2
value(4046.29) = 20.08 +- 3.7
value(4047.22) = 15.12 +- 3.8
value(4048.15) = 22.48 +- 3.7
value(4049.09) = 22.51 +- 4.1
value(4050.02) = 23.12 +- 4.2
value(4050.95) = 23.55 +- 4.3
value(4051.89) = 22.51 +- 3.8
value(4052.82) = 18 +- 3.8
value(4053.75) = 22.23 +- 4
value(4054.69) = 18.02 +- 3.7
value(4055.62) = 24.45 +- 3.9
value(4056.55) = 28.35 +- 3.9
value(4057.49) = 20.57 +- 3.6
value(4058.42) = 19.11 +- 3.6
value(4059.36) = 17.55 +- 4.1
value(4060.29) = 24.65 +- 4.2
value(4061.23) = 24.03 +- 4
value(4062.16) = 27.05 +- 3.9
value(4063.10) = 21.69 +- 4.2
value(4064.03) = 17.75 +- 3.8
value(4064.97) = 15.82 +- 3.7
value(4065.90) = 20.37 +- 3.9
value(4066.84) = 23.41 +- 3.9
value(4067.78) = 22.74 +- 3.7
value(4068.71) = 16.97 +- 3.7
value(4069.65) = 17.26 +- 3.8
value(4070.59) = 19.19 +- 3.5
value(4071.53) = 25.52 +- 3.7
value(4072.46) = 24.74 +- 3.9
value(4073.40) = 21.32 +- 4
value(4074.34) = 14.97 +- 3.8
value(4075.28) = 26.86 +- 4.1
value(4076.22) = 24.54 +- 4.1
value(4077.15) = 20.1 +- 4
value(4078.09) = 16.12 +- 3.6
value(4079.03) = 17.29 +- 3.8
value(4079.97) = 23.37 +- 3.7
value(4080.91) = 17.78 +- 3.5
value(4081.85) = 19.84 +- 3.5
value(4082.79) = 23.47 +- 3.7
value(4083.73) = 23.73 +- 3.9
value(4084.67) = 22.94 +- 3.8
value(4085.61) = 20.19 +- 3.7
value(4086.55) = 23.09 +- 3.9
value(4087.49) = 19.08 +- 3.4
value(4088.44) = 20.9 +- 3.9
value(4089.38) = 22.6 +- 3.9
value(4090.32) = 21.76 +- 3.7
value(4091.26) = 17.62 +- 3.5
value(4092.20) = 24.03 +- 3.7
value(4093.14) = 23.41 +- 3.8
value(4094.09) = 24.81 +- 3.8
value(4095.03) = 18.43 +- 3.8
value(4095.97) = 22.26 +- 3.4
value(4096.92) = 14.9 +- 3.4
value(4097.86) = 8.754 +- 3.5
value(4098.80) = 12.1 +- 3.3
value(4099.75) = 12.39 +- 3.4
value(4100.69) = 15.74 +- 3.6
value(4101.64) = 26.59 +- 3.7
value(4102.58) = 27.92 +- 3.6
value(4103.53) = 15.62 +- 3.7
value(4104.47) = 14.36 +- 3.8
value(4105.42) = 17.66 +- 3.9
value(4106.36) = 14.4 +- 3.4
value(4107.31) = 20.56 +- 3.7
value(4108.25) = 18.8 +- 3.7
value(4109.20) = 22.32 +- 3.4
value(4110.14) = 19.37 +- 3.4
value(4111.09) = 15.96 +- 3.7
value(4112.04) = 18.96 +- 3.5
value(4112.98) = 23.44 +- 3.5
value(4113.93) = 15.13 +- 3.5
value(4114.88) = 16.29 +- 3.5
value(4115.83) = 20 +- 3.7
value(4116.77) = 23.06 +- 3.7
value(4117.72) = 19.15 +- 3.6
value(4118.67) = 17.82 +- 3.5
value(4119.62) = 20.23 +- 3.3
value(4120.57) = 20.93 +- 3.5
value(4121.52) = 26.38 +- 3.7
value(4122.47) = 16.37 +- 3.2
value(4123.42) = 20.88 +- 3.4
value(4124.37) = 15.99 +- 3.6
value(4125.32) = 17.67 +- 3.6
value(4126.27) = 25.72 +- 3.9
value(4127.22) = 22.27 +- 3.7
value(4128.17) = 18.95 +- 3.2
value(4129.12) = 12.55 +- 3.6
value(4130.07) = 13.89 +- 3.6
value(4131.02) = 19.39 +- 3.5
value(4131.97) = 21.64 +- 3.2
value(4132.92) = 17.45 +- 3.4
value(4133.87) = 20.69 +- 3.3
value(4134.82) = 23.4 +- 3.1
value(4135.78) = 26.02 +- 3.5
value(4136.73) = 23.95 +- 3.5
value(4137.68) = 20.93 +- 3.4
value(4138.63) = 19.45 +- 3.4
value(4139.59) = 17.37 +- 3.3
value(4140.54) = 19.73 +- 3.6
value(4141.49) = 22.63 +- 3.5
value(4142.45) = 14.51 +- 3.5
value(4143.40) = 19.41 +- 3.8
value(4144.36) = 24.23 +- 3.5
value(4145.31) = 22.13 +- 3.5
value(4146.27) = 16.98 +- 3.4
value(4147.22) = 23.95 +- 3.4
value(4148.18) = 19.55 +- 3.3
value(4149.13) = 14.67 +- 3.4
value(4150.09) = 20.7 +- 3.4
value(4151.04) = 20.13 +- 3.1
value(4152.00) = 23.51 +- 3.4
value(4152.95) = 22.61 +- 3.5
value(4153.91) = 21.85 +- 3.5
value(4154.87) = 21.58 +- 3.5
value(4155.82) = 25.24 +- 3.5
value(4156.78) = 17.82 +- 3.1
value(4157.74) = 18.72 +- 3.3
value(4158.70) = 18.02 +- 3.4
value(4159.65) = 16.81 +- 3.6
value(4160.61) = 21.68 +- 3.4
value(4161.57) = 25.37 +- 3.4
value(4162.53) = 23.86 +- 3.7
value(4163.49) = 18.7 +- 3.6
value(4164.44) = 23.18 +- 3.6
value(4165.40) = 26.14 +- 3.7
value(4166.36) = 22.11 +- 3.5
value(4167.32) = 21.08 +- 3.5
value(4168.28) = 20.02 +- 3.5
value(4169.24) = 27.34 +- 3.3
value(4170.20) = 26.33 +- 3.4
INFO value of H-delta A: 2.1 angstrom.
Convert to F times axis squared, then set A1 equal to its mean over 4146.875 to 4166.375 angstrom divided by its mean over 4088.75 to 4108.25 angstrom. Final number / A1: 1.2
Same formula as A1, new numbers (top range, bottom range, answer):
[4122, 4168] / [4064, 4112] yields 1.06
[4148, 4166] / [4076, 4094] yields 1.03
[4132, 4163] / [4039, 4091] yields 1.01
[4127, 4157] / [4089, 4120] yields 1.09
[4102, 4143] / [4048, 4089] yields 0.94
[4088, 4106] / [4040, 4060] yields 0.90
